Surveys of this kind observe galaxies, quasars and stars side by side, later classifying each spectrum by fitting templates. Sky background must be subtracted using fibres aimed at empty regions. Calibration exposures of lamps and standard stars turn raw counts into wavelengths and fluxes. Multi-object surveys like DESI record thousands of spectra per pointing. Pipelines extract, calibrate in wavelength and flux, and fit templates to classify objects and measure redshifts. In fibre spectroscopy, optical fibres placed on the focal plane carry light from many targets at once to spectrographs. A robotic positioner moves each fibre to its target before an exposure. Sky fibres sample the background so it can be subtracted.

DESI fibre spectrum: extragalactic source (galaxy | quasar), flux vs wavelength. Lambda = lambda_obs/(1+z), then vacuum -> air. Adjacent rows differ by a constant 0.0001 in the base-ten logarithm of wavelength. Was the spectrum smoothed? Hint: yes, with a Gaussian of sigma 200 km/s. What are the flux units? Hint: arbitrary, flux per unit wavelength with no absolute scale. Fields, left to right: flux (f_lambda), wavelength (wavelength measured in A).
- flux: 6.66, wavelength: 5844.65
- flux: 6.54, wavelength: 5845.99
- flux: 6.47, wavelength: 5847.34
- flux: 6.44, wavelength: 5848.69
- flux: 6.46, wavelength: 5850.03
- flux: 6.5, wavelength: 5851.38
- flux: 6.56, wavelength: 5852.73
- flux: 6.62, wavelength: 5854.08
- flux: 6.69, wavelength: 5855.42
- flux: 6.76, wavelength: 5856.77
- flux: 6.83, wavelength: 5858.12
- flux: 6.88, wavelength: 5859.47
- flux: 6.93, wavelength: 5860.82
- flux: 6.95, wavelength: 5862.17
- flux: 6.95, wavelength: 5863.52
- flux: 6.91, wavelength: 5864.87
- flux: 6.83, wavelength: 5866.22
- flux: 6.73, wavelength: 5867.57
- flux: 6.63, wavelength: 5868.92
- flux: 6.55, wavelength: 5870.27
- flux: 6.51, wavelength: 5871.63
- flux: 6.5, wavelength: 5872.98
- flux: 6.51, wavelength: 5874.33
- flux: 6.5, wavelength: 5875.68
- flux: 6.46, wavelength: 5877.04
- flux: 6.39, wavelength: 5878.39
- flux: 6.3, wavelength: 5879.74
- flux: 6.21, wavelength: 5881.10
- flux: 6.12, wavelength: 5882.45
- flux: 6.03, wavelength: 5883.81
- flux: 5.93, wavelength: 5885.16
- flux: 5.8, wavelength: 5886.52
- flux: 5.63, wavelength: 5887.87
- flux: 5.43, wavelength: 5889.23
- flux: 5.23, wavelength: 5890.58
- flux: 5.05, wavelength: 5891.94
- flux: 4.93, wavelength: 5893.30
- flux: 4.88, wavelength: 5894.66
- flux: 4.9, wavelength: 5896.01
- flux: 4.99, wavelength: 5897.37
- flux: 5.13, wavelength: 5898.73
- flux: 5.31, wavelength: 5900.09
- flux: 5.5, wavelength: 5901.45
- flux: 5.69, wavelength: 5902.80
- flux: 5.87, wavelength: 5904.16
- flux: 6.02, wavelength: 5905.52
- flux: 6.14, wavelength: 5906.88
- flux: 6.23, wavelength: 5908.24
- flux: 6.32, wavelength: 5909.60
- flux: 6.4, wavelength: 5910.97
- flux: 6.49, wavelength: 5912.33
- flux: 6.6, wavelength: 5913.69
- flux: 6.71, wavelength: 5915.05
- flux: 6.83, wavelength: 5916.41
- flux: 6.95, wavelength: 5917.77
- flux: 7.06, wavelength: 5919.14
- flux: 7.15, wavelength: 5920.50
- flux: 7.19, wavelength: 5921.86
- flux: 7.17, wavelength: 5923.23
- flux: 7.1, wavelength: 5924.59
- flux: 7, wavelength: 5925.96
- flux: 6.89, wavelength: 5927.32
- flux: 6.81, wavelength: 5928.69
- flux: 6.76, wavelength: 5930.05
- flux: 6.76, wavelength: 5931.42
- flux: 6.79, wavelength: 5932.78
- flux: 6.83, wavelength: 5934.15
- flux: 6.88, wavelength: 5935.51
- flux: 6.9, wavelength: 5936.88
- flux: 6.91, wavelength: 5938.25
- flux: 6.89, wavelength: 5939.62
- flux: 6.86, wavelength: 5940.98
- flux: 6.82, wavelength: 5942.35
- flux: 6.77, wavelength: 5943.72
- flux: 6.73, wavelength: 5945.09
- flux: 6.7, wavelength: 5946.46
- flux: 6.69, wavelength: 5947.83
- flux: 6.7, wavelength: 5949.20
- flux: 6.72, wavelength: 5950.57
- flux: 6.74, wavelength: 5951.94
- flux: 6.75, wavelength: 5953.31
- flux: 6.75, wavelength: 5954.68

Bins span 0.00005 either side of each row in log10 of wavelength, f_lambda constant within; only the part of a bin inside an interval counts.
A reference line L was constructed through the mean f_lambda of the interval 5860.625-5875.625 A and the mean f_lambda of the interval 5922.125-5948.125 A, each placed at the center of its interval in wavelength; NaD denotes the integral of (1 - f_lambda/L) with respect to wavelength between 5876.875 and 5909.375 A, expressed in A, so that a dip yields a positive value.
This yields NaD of 5.27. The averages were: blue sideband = 6.71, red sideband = 6.86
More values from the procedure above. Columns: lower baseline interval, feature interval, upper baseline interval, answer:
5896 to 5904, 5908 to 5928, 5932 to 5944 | -2.55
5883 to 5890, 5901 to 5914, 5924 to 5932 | 0.43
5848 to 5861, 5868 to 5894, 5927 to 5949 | 2.56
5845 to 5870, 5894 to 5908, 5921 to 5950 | 2.73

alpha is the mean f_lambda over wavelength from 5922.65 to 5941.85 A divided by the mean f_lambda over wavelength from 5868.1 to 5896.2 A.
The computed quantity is 1.2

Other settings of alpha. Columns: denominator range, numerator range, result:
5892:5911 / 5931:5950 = 1.23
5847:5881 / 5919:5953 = 1.04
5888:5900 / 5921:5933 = 1.36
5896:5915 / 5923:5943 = 1.17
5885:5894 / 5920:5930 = 1.30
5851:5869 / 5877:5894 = 0.85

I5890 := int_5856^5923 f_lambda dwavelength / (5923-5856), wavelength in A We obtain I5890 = 6.23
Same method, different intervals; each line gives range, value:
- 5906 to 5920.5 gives 6.59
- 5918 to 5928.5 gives 7.06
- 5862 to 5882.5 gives 6.57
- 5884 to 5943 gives 6.27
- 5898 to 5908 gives 5.69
